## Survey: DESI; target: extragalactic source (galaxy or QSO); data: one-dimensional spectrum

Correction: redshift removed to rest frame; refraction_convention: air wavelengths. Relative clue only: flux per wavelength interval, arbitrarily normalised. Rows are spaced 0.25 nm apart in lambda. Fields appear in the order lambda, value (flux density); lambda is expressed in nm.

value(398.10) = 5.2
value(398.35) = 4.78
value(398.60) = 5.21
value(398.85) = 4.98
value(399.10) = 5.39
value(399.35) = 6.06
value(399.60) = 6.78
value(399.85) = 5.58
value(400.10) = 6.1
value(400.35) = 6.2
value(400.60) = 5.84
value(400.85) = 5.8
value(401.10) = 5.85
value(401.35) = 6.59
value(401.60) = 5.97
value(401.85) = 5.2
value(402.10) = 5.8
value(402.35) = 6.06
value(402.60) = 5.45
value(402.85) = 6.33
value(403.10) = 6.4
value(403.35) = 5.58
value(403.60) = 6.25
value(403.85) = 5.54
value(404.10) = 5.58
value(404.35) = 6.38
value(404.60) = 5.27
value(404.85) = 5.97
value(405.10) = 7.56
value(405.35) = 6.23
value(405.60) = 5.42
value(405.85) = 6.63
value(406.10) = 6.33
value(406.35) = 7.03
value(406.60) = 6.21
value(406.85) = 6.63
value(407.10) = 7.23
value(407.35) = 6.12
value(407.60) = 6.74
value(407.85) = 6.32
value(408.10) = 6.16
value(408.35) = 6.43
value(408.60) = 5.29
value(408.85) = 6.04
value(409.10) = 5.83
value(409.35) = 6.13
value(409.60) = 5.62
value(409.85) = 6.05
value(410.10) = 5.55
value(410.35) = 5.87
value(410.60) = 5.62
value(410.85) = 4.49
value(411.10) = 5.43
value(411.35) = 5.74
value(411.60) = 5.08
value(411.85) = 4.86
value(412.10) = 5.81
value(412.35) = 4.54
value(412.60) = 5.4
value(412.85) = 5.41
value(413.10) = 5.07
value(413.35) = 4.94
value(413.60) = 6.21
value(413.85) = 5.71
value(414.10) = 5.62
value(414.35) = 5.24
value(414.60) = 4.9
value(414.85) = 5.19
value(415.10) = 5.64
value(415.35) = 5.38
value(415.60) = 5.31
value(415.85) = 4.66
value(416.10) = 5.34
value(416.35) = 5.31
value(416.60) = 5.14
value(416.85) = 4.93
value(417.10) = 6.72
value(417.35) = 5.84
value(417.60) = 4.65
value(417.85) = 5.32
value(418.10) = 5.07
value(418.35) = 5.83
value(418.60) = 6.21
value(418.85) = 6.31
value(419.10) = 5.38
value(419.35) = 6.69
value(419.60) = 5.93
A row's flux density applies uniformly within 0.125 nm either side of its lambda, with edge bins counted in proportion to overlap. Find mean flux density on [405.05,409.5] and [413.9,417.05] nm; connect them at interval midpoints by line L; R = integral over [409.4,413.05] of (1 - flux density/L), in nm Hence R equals 0.264 nm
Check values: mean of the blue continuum 6.33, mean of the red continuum 5.27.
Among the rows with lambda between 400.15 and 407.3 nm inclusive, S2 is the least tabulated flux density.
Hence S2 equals 5.2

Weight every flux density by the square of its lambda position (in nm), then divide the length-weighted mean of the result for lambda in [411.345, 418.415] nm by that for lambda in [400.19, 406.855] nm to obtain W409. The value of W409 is 0.93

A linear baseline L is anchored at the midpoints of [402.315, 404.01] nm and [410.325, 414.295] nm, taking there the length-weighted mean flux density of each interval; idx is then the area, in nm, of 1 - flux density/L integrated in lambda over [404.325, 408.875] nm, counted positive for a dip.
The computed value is -0.49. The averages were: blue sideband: 5.93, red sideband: 5.35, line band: 6.32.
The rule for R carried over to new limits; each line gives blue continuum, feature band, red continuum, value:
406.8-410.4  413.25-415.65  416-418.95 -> 0.14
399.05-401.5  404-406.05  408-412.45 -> -0.11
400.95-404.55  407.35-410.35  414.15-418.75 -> -0.18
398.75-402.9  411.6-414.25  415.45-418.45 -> 0.06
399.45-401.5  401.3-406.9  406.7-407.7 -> 0.27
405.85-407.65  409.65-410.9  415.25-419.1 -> 0.13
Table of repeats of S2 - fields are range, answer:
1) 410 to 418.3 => 4.49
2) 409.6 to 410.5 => 5.55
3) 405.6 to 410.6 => 5.29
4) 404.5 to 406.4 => 5.27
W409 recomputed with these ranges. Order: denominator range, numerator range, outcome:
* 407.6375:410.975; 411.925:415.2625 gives 0.94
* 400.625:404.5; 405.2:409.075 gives 1.09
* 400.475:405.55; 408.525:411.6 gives 0.97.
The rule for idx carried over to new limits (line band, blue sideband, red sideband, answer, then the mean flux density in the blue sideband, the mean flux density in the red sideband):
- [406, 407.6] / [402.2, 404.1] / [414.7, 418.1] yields -0.24 nm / 5.92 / 5.33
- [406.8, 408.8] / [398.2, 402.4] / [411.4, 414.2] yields -0.30 nm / 5.77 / 5.34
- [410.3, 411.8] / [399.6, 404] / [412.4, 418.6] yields 0.06 nm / 5.94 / 5.37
